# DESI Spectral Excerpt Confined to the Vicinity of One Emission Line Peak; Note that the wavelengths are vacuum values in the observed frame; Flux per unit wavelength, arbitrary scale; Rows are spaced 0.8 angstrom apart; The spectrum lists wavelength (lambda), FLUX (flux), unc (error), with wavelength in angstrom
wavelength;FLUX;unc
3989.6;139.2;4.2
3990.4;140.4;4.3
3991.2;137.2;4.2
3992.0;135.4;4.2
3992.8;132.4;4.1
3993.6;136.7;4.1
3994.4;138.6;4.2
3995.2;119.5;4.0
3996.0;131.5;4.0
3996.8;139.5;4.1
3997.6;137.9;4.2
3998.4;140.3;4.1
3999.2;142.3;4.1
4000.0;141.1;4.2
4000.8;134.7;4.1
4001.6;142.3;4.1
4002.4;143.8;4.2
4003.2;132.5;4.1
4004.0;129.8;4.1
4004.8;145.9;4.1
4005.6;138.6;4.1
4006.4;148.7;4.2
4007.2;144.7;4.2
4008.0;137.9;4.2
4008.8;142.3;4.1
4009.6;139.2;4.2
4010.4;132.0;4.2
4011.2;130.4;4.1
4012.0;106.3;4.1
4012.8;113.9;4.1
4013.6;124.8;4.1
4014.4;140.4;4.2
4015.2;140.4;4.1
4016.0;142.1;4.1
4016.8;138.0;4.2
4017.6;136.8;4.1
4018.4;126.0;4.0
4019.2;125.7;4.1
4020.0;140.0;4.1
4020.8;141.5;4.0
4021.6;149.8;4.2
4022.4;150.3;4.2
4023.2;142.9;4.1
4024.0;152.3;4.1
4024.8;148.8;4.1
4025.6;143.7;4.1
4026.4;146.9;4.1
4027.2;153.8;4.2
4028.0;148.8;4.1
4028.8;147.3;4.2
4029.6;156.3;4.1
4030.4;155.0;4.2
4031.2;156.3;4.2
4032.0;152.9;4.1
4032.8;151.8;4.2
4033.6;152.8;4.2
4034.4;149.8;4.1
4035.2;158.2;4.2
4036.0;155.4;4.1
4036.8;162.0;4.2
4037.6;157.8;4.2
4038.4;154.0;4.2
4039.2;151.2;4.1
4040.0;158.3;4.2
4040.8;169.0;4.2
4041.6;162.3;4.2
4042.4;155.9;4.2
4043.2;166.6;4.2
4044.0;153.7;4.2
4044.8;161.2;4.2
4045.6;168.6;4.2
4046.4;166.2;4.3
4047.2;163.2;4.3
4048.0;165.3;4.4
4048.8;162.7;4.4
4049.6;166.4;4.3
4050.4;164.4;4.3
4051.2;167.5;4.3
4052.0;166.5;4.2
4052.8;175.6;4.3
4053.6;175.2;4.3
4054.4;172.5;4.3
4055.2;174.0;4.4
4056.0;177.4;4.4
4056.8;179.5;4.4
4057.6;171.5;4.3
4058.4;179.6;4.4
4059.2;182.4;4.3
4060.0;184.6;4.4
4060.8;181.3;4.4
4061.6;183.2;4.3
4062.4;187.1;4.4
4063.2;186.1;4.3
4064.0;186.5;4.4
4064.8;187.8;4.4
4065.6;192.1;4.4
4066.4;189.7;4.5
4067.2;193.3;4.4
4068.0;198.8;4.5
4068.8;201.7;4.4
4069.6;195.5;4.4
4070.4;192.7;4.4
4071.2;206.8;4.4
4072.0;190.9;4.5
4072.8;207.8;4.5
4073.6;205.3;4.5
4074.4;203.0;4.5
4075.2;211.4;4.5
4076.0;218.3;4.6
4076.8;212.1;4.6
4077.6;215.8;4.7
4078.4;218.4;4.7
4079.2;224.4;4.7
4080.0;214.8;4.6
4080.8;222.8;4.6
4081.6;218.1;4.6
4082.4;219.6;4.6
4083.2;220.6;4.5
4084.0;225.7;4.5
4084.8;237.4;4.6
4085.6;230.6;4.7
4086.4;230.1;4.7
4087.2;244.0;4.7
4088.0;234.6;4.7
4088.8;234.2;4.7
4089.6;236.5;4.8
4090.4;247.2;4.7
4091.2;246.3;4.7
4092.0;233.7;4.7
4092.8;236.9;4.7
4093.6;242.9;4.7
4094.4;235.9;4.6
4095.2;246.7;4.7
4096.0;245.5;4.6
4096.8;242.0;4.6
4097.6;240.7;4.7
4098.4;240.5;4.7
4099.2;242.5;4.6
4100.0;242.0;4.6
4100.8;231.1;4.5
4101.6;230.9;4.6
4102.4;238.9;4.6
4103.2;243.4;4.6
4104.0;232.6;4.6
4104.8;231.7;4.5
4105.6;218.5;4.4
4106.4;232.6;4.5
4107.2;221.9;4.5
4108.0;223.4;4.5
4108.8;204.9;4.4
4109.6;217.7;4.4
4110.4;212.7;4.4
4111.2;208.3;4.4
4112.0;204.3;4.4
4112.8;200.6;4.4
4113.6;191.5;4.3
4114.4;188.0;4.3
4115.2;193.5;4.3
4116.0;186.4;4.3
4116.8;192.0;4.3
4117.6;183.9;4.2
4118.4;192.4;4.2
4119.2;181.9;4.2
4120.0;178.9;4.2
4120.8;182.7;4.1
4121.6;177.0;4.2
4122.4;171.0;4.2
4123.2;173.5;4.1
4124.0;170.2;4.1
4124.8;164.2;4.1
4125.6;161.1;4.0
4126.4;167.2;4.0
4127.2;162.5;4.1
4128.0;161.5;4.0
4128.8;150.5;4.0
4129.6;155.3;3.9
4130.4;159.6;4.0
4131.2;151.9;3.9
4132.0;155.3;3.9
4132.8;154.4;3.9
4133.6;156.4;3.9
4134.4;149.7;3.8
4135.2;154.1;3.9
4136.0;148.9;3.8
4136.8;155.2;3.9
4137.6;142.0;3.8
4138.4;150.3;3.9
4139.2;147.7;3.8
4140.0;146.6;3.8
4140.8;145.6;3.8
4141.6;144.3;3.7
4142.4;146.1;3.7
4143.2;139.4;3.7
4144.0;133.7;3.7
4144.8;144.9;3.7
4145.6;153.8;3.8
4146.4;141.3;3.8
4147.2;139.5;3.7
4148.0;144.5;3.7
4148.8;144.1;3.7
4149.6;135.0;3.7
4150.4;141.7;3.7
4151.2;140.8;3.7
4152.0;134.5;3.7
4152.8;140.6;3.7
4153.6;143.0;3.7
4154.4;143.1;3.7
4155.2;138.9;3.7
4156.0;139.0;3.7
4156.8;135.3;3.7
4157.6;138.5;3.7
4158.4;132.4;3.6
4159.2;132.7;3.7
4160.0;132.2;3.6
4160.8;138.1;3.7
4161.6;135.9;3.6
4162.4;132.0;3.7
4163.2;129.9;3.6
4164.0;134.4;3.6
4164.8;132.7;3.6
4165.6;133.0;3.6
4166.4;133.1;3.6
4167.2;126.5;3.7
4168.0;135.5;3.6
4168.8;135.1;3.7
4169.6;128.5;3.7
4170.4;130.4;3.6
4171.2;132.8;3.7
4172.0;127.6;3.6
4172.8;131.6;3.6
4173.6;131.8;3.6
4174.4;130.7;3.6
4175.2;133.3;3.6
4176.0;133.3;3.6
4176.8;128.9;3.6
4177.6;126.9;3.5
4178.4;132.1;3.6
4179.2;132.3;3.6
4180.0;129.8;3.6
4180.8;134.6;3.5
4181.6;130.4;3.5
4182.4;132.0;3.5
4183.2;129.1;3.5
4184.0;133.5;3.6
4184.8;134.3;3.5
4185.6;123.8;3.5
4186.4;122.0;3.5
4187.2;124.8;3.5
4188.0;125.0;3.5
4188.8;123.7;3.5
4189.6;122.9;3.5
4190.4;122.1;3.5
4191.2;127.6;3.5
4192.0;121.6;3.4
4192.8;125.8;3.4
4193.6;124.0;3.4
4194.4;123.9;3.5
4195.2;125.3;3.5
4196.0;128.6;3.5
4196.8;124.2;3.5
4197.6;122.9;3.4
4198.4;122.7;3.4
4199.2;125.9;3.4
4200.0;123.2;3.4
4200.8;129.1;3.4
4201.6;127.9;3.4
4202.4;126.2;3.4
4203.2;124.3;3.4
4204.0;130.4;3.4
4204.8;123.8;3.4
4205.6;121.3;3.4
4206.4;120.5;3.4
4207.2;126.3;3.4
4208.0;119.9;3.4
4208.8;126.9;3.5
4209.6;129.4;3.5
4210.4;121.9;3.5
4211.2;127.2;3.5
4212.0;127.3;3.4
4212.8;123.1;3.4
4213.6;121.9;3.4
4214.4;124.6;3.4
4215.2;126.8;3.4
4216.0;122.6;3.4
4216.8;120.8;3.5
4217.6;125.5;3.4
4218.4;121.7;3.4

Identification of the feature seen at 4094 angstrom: C IV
